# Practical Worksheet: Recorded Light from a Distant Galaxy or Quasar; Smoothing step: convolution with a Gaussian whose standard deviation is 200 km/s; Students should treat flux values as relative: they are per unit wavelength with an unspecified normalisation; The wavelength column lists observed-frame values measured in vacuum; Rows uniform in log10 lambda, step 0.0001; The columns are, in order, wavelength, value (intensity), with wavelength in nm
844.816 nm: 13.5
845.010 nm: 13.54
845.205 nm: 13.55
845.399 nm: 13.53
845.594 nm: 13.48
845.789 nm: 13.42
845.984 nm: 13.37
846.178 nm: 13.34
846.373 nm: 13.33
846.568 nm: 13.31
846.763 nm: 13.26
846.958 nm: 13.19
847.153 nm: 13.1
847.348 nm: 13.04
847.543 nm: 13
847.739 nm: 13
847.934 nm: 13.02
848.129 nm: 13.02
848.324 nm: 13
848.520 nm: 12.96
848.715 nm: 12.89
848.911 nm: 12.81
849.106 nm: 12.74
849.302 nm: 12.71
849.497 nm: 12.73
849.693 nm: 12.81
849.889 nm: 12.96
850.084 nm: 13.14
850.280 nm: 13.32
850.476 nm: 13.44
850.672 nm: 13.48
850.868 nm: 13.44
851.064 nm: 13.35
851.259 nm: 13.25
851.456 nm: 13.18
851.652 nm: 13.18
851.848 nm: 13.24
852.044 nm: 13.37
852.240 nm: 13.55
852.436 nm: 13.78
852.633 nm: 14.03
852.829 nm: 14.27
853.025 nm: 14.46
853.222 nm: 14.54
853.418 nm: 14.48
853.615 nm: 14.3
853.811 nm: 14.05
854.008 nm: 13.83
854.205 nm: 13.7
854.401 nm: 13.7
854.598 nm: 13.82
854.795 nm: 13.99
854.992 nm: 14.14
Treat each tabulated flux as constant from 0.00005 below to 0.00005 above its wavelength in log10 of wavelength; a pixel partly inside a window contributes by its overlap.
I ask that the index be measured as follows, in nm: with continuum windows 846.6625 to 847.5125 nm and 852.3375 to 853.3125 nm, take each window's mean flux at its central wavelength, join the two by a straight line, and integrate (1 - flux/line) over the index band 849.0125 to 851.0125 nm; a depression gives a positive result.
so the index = 0.09 nm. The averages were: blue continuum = 13.1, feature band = 13.1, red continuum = 14.2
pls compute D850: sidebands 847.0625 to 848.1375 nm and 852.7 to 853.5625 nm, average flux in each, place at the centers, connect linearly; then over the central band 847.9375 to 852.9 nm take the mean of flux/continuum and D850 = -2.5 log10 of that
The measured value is 0.04 mag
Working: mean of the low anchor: 13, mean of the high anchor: 14.4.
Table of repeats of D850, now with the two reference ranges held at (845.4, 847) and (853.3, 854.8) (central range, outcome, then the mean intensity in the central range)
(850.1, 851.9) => 0.03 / 13.3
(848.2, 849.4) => 0.06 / 12.9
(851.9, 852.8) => 0.01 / 13.7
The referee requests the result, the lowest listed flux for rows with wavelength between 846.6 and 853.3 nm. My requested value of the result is 12.71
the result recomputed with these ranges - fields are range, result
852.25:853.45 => 13.78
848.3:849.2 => 12.74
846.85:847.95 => 13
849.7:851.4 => 12.96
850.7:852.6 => 13.18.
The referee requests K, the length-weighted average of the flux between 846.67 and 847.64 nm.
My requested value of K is 13.1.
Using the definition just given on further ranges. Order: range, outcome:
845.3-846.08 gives 13.4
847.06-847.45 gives 13.1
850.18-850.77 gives 13.4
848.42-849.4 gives 12.8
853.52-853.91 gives 14.2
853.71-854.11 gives 13.9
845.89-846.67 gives 13.3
